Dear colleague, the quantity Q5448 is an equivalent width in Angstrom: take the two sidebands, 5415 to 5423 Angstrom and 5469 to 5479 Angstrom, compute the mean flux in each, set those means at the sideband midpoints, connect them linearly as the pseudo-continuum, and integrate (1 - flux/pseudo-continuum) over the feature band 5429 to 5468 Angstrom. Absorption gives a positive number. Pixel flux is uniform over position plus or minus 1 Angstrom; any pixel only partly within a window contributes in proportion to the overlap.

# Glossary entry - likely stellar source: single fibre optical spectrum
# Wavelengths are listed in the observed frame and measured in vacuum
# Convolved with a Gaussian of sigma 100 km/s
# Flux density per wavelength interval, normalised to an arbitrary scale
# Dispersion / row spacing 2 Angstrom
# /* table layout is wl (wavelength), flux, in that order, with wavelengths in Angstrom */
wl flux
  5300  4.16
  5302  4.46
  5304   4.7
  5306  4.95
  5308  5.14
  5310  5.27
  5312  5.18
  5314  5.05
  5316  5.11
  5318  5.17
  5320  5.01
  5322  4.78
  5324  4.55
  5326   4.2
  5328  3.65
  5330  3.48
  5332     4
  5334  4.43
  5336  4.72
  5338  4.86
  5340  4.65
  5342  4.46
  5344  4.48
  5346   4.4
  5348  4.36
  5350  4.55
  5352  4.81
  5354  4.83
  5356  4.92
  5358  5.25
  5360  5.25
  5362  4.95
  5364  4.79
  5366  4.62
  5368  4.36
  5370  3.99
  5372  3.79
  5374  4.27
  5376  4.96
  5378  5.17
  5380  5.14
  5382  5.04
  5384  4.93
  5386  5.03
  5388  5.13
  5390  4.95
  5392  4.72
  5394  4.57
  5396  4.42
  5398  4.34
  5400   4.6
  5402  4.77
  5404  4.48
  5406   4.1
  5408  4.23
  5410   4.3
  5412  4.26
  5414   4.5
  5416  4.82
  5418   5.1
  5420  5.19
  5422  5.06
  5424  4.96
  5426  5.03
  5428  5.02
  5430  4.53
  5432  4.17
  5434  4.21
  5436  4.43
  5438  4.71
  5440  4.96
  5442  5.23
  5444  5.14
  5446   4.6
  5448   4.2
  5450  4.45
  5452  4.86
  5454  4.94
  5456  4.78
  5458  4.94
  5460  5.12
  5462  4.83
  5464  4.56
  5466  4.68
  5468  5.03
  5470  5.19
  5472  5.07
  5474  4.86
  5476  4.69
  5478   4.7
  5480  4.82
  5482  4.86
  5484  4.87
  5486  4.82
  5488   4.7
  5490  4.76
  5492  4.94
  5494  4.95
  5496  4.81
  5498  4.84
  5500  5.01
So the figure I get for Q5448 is 2.01 Angstrom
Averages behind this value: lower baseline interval 5.04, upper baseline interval 4.9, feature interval 4.71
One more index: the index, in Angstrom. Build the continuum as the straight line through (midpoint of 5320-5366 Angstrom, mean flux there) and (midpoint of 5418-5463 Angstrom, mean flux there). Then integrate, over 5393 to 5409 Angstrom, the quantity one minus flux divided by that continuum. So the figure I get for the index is 0.9 Angstrom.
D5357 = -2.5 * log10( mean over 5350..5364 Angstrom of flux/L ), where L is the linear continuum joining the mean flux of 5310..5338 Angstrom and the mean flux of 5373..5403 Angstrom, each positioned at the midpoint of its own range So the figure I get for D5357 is -0.056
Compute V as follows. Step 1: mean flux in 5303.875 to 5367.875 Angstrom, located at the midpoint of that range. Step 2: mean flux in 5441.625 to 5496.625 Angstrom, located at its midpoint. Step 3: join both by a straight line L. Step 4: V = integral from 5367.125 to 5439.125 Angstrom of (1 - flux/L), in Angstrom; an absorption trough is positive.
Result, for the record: 1.80 Angstrom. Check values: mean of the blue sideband 4.7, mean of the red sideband 4.83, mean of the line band 4.65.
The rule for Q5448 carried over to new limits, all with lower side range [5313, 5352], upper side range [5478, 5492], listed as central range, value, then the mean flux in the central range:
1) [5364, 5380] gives 0.30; 4.52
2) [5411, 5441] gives -0.20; 4.73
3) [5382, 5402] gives -0.53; 4.76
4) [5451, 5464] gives -0.35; 4.88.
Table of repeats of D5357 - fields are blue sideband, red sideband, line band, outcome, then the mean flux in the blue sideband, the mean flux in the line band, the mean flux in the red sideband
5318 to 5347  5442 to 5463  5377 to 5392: -0.10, 4.43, 5.03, 4.81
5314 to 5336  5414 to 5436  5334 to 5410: -0.01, 4.48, 4.66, 4.78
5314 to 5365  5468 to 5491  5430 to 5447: 0.03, 4.63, 4.67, 4.86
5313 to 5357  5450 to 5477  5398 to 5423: 0.03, 4.57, 4.61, 4.87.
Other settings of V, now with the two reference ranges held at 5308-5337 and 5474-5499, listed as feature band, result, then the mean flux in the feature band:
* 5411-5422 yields -0.1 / 4.8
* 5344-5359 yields -0.2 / 4.71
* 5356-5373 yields 0.1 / 4.64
